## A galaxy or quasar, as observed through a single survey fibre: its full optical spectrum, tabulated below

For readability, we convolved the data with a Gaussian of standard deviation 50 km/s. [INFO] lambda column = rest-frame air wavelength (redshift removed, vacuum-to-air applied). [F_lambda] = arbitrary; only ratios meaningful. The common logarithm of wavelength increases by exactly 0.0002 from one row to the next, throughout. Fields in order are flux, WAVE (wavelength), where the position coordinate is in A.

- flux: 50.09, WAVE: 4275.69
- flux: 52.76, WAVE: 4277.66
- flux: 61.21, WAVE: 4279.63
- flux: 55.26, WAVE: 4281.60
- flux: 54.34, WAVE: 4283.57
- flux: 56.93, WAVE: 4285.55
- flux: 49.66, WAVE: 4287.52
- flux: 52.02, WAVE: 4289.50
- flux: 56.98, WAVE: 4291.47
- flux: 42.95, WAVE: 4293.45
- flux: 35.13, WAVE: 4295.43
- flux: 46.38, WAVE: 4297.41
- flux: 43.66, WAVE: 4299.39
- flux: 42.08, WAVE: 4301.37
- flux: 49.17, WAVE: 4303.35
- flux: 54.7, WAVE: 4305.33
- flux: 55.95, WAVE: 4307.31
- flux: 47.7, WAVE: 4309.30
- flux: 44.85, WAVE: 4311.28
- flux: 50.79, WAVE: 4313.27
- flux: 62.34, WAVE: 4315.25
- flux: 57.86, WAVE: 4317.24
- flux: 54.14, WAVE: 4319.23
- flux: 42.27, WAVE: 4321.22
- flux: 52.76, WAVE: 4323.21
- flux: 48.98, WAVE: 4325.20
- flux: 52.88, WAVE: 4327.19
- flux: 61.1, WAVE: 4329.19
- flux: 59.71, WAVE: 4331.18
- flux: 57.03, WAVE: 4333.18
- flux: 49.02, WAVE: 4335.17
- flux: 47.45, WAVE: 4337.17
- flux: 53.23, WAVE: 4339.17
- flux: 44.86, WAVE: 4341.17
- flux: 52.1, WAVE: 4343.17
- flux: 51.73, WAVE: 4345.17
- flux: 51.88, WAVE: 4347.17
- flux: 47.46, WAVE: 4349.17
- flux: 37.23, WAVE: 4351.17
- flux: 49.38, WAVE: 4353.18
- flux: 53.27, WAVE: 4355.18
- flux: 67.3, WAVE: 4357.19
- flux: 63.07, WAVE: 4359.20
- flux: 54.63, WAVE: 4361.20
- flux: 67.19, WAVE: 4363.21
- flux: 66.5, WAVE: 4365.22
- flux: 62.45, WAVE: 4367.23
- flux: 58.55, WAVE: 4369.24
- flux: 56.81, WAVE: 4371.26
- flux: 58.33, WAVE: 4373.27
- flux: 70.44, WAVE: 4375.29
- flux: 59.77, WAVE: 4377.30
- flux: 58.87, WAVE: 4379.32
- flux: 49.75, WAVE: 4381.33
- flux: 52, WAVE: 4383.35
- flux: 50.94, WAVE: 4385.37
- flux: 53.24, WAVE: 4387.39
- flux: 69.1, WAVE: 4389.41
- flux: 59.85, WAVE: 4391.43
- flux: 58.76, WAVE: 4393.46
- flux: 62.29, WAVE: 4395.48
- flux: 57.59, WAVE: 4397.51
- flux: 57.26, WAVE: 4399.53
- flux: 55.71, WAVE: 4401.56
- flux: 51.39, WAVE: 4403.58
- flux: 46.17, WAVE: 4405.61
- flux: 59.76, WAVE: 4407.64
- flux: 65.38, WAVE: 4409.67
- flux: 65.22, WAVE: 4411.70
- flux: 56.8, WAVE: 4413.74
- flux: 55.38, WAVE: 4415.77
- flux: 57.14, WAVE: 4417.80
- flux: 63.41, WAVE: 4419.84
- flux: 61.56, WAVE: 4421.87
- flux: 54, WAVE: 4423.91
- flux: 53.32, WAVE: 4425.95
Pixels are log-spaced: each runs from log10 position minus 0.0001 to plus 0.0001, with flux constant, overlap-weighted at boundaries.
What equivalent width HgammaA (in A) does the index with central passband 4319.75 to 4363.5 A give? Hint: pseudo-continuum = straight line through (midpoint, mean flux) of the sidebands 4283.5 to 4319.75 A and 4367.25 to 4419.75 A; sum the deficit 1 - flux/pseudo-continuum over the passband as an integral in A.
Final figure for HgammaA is 0.8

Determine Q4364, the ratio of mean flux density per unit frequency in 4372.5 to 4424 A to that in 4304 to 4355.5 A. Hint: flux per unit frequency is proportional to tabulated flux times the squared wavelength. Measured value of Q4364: 1.16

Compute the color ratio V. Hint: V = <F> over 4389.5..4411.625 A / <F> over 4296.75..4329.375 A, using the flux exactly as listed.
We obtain 1.15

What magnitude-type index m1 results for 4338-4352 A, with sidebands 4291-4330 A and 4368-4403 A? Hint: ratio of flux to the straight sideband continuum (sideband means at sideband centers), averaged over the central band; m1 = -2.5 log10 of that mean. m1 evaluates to 0.11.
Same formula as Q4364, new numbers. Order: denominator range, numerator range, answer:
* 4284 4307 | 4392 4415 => 1.25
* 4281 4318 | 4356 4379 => 1.27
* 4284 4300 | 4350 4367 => 1.23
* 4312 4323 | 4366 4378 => 1.18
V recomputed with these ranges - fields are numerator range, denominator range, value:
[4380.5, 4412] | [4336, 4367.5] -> 1.05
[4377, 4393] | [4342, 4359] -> 1.09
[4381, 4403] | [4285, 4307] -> 1.18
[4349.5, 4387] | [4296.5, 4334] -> 1.11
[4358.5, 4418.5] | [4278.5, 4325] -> 1.15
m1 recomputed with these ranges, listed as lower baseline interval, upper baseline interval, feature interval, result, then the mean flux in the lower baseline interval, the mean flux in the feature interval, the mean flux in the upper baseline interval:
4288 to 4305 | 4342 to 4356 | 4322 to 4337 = -0.13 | 46.5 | 53.9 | 48.9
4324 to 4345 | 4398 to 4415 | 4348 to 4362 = 0.02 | 52.6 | 53.2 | 57.2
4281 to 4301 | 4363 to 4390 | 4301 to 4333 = -0.01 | 49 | 52.7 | 59.2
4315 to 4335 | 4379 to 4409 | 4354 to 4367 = -0.12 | 54.4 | 61.9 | 56.2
